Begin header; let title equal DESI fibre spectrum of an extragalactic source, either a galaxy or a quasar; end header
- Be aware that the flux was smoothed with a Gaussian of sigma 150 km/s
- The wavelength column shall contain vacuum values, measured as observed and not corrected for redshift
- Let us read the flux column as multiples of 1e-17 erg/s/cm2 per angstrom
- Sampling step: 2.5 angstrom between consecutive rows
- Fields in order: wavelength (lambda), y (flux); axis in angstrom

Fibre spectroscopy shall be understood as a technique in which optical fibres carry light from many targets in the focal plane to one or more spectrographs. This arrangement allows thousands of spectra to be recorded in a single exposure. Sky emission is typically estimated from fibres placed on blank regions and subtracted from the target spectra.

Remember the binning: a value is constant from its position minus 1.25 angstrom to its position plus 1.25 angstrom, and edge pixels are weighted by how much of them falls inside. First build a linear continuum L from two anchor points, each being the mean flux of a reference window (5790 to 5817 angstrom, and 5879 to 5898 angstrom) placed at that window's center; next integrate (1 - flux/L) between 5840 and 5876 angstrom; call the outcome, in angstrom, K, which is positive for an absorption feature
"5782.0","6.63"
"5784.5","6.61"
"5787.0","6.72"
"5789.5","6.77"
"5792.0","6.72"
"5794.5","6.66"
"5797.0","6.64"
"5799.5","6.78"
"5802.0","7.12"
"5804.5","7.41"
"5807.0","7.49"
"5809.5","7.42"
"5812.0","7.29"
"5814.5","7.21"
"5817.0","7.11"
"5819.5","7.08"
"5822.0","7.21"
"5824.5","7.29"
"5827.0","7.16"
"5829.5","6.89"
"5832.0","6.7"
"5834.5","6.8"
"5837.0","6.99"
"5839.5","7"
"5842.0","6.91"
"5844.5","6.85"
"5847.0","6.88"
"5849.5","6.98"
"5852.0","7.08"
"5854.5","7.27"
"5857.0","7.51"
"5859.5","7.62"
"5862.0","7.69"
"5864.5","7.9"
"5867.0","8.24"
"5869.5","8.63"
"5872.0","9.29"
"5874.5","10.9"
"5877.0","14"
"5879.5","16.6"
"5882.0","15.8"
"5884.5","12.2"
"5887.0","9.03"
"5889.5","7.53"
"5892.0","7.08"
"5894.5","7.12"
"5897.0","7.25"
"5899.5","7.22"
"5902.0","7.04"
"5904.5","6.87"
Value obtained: 4.7 angstrom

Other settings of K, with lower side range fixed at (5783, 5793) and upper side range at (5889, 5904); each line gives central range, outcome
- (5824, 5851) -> -0.10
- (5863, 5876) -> -3.69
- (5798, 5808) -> -0.61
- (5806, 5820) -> -0.95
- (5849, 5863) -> -0.75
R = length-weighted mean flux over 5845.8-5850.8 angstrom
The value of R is 6.93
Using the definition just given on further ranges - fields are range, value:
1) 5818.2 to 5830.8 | 7.12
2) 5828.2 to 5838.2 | 6.85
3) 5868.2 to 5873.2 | 8.95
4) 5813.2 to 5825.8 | 7.18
